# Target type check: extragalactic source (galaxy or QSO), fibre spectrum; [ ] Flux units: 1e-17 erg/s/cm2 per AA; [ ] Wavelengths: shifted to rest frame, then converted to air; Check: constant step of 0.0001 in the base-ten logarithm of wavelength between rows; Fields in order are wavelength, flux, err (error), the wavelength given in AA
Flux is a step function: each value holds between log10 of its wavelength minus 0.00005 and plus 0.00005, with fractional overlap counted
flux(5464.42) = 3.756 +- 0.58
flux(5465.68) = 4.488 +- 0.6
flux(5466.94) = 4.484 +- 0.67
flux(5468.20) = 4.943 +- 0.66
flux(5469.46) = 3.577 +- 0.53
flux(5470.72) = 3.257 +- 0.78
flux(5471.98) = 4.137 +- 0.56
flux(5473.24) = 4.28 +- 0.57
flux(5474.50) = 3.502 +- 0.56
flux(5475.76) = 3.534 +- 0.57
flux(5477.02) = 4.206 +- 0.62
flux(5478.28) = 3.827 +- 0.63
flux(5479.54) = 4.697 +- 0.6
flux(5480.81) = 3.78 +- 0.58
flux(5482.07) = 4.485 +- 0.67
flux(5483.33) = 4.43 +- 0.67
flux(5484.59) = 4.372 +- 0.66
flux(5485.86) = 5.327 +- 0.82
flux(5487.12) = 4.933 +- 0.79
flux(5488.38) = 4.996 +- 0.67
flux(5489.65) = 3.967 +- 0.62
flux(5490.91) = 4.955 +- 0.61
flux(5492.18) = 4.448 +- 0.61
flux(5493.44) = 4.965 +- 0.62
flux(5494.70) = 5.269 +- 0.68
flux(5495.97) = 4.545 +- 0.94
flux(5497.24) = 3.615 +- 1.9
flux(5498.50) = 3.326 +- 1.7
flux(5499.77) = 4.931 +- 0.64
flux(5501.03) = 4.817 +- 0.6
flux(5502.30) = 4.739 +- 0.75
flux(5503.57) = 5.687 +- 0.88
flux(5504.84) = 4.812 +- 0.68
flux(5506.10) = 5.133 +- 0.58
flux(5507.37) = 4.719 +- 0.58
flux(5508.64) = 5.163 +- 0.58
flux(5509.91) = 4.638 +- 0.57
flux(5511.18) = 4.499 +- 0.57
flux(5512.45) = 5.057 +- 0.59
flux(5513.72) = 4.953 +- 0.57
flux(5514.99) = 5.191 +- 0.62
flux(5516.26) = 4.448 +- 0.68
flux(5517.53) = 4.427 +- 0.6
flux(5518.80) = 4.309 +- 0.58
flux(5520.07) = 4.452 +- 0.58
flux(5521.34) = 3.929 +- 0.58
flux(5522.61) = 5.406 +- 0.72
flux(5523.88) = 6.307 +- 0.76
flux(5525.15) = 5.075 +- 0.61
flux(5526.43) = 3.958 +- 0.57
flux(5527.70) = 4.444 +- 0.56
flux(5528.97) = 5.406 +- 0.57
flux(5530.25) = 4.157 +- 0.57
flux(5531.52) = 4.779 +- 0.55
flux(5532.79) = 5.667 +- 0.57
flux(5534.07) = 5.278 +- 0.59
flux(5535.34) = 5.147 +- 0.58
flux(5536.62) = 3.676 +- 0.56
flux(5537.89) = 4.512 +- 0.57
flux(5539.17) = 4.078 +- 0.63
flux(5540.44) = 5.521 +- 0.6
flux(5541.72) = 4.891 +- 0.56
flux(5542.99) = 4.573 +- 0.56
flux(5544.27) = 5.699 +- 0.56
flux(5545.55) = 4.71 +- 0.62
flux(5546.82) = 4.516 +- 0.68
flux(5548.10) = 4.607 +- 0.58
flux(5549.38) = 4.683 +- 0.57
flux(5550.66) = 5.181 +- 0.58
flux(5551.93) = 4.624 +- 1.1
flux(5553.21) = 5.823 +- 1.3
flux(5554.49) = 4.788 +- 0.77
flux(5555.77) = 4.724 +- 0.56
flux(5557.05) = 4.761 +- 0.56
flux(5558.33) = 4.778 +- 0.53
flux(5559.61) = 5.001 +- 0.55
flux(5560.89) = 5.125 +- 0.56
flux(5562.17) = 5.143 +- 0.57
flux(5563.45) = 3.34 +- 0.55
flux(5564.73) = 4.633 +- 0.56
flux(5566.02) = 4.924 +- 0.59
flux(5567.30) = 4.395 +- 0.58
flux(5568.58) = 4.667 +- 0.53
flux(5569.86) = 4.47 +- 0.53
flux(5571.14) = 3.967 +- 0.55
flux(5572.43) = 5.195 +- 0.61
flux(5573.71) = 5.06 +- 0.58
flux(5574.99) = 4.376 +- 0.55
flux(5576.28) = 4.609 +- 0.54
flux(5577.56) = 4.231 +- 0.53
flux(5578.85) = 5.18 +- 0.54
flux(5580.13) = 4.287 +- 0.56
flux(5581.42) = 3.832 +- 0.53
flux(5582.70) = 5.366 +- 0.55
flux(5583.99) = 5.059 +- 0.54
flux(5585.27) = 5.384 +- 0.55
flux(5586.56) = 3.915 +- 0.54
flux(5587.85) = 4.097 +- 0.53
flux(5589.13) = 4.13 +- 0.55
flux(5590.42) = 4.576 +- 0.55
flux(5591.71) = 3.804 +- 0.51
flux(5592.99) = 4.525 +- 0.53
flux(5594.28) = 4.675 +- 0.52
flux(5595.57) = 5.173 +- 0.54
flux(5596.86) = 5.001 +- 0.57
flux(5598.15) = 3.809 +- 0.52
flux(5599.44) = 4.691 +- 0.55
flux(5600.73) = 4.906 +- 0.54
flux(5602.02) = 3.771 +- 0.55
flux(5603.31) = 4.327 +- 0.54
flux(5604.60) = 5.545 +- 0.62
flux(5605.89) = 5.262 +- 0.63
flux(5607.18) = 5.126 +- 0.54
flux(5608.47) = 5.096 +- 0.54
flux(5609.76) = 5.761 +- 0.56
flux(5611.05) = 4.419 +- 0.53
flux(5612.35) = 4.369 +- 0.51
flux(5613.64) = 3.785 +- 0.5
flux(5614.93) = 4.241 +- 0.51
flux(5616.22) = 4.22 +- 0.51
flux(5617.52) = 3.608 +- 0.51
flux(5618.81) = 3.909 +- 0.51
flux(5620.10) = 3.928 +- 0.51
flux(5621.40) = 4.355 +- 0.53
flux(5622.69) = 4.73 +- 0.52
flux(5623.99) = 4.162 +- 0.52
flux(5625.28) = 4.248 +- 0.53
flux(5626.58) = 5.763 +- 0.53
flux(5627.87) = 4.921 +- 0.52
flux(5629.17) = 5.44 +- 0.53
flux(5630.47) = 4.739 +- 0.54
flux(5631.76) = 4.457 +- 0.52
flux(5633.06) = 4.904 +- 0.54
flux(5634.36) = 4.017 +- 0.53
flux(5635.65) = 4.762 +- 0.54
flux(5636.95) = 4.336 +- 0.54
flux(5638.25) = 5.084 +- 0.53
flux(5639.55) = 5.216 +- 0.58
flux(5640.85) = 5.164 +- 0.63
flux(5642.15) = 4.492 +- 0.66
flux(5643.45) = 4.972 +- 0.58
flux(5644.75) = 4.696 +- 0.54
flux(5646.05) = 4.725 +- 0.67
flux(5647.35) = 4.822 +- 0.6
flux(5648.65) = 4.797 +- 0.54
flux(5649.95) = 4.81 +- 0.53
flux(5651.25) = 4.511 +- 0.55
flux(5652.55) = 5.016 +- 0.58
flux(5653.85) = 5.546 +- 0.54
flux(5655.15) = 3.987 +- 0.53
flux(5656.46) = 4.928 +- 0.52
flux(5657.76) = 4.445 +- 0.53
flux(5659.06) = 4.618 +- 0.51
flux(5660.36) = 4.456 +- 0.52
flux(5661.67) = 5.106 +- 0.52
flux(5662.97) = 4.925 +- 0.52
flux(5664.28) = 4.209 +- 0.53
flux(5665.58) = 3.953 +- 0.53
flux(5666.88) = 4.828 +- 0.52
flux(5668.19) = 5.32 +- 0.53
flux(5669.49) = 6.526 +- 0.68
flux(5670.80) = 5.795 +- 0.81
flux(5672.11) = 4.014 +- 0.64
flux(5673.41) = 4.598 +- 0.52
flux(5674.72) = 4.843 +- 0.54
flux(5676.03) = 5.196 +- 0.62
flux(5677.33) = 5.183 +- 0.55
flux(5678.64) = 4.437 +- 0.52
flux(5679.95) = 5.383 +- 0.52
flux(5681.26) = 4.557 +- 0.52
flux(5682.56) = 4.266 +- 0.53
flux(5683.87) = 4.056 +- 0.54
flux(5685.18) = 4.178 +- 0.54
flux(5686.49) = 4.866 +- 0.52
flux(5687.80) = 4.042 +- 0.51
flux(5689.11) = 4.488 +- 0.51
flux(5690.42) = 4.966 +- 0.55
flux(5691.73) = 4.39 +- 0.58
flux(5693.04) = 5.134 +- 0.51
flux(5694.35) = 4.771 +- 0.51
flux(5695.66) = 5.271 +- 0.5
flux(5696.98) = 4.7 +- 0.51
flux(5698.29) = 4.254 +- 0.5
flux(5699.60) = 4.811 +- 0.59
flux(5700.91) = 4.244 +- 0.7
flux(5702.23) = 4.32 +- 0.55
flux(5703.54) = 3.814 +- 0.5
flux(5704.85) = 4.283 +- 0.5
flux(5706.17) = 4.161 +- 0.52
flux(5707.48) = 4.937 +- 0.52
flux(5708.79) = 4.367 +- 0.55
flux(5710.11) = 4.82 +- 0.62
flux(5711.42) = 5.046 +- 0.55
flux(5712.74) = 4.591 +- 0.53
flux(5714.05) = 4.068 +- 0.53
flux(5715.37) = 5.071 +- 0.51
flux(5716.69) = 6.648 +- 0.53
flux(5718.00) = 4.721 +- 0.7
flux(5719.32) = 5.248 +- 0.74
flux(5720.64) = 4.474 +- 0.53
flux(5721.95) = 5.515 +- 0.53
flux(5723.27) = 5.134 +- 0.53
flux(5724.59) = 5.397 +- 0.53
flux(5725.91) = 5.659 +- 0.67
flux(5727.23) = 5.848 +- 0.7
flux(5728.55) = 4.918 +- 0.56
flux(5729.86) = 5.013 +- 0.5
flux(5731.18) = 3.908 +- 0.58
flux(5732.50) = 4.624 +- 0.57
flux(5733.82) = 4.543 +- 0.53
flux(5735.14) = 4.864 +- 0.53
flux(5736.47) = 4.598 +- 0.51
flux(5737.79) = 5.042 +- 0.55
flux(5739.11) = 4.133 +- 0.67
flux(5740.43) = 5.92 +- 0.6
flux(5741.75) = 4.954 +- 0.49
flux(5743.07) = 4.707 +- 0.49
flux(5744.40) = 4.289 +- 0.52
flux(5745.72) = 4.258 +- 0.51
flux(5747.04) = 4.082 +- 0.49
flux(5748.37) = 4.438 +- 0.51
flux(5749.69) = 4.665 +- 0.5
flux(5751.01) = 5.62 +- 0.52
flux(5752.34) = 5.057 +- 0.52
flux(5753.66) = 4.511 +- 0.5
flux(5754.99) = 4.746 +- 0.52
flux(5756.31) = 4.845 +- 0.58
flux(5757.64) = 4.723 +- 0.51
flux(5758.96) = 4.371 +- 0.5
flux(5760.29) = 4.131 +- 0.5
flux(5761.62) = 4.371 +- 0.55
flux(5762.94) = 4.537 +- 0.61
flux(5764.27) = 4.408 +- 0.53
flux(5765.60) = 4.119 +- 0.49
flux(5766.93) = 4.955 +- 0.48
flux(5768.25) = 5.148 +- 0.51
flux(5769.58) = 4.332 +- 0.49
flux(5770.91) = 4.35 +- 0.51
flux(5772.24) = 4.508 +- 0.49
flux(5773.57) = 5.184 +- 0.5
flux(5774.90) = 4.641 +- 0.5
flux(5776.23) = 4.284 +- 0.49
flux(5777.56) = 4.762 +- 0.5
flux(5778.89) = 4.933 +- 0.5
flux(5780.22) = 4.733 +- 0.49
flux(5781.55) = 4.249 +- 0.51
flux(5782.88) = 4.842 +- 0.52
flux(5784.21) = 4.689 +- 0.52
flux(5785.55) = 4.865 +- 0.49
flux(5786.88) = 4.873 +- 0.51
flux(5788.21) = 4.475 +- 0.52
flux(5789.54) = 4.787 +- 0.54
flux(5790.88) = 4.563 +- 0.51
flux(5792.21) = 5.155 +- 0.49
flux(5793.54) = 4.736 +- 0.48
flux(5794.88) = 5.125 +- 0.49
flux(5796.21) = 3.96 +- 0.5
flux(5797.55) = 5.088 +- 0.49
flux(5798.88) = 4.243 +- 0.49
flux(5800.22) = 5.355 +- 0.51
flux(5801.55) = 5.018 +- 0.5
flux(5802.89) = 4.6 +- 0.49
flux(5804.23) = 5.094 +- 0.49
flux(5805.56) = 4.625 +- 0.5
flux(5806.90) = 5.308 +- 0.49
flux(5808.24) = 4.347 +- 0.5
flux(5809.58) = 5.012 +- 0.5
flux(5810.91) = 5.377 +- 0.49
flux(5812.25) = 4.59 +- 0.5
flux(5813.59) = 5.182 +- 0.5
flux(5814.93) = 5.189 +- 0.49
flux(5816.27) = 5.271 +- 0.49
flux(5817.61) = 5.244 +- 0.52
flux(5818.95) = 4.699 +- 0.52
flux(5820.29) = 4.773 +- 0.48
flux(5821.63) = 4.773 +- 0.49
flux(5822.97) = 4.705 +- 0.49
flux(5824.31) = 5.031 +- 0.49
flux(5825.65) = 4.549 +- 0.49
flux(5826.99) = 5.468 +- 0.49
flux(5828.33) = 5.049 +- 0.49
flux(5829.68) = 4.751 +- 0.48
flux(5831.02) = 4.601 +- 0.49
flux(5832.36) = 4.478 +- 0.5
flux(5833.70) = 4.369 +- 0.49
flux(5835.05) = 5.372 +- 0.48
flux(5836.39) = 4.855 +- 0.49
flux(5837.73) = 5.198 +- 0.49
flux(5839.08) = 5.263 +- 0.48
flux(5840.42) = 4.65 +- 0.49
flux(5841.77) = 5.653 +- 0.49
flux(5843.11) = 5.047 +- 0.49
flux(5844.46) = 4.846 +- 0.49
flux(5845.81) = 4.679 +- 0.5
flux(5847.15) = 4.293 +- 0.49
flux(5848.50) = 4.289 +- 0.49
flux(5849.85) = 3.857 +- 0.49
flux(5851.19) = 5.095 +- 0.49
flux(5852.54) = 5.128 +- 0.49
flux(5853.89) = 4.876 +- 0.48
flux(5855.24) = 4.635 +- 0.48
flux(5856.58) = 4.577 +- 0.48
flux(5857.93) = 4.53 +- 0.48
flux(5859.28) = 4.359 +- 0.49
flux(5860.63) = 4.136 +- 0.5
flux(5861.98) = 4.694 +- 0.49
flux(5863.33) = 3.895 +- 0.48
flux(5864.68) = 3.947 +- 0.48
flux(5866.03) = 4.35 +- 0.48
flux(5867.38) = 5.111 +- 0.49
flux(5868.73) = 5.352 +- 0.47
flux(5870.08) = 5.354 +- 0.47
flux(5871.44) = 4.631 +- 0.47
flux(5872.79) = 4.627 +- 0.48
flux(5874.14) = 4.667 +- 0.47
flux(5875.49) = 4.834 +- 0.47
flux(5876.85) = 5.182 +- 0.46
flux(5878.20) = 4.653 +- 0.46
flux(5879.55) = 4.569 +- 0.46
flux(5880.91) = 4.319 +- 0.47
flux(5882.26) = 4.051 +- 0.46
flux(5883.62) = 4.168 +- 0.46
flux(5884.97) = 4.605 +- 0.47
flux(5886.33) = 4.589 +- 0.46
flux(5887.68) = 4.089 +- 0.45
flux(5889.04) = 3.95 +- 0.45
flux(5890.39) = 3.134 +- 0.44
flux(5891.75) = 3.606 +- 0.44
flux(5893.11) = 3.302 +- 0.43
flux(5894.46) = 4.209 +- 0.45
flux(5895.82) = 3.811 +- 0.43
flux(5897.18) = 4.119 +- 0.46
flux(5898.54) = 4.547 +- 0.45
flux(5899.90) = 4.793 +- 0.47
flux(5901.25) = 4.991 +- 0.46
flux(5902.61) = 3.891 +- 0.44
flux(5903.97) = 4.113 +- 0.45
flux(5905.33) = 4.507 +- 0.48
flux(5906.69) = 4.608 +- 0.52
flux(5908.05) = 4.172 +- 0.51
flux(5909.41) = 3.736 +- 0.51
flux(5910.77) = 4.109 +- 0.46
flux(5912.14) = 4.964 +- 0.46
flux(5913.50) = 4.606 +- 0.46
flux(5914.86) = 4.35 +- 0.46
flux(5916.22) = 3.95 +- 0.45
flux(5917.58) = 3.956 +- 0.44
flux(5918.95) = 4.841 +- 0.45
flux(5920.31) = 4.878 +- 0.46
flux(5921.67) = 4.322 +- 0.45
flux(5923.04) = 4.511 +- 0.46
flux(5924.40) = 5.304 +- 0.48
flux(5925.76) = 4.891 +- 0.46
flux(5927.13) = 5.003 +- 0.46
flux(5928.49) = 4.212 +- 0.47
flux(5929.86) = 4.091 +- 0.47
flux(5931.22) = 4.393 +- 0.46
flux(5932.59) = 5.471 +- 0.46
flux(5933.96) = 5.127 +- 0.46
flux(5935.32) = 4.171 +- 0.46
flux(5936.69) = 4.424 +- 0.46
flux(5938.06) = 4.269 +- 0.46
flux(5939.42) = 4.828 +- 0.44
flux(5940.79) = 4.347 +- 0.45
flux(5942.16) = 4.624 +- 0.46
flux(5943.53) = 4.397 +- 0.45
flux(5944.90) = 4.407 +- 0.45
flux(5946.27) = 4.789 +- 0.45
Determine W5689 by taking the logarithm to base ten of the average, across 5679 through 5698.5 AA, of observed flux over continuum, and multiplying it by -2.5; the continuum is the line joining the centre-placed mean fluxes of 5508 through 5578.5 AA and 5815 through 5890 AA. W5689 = 0.03 mag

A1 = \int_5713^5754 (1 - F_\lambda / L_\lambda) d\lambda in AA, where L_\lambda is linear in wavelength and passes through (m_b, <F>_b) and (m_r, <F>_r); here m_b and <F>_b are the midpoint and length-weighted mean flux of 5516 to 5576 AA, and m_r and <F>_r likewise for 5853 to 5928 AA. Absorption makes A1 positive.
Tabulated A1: -2.8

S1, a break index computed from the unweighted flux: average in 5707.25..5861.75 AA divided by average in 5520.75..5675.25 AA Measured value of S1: 1.0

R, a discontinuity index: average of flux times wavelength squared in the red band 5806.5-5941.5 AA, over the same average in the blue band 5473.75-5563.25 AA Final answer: 1.11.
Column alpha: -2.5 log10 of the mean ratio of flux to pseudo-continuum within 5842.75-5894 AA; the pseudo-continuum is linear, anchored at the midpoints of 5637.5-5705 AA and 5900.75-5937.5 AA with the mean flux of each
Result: 0.02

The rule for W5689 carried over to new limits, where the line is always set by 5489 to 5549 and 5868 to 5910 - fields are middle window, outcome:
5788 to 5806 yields -0.08 mag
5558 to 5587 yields 0.01 mag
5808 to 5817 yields -0.13 mag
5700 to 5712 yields 0.03 mag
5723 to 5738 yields -0.10 mag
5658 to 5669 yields -0.02 mag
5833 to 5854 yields -0.10 mag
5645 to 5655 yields -0.05 mag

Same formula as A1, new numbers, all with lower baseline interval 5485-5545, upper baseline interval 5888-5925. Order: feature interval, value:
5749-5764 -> -0.7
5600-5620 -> 0.5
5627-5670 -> -1.9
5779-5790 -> -0.7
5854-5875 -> -1.4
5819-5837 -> -1.9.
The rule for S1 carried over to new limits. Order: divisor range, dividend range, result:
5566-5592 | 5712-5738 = 1.10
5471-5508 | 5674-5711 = 1.03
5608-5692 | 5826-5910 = 0.97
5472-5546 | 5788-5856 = 1.04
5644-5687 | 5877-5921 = 0.89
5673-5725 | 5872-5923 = 0.91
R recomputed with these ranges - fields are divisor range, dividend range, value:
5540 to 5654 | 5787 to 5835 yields 1.12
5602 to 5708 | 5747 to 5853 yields 1.07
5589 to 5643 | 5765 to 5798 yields 1.08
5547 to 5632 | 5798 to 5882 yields 1.13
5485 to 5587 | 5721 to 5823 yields 1.09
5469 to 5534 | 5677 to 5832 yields 1.13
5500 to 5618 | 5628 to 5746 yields 1.06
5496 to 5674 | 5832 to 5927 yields 1.06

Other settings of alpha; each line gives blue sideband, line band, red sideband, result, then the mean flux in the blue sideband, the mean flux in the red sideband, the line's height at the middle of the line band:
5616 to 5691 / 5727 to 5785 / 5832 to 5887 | 0.00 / 4.7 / 4.68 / 4.69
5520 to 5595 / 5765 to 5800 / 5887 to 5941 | -0.05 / 4.72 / 4.37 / 4.5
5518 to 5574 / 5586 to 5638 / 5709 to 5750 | 0.06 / 4.78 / 4.87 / 4.81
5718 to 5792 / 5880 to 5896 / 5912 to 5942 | 0.16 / 4.74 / 4.58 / 4.62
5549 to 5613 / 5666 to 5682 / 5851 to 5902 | -0.09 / 4.69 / 4.45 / 4.62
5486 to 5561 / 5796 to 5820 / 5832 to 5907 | -0.08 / 4.8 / 4.53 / 4.57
